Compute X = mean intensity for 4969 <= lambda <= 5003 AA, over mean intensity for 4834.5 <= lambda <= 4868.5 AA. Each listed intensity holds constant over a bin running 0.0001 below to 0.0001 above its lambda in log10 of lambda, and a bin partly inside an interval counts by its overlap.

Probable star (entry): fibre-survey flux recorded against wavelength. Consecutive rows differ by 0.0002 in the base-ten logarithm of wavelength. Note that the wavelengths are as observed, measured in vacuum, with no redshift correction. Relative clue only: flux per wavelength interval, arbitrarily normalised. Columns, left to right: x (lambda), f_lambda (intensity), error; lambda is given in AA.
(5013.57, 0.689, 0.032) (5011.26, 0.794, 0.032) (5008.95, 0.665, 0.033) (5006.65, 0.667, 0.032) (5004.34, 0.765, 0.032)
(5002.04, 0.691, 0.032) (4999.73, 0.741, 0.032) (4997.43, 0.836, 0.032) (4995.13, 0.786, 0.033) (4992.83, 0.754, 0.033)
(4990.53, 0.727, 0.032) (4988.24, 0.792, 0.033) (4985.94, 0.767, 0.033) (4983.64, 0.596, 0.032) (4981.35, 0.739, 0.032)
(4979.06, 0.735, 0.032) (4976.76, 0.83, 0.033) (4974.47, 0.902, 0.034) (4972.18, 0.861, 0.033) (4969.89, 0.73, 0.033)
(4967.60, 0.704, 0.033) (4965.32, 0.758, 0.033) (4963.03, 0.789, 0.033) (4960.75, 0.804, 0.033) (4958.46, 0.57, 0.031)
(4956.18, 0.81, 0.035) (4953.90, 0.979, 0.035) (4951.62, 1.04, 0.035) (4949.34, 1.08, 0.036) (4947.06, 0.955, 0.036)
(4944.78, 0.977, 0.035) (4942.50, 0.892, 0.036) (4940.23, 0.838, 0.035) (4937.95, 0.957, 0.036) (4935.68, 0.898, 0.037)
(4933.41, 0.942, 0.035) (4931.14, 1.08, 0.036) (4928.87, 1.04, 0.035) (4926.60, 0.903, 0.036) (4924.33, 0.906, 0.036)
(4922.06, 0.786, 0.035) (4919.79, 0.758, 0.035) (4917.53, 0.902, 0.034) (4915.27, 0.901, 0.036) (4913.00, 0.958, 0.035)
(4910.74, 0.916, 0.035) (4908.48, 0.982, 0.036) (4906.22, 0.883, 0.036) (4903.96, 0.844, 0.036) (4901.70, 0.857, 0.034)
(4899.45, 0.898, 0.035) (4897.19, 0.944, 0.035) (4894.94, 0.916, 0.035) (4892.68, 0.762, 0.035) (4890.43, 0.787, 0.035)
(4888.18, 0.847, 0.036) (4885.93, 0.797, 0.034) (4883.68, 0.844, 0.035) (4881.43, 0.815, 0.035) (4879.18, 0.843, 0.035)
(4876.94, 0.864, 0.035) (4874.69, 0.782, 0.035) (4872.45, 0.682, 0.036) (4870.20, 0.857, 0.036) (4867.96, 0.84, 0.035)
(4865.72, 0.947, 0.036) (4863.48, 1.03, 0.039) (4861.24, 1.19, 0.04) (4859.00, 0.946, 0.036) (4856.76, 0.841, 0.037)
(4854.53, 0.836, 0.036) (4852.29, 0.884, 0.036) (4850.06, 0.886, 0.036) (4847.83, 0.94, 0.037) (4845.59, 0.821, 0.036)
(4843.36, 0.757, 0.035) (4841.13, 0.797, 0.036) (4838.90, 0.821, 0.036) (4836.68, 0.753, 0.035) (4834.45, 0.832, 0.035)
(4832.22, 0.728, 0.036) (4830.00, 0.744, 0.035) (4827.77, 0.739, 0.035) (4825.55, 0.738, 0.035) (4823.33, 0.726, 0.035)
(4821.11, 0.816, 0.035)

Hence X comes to 0.9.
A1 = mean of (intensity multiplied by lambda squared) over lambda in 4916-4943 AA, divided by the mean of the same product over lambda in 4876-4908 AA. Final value 1.1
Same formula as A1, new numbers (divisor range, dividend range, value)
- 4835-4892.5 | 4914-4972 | 1.06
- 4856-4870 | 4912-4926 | 0.92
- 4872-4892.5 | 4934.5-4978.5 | 1.10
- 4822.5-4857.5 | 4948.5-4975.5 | 1.09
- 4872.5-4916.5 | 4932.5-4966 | 1.05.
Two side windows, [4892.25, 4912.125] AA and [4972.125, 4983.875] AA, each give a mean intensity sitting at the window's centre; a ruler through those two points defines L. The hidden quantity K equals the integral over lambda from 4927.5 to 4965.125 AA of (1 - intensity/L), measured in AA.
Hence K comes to -3.6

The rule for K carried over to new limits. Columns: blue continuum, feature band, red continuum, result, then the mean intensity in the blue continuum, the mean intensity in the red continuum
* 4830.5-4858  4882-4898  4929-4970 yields 0.2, 0.824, 0.886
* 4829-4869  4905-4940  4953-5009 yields -4.8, 0.867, 0.761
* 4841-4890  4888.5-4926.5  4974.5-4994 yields -2.3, 0.866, 0.752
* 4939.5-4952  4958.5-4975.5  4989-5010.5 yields 1.9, 0.963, 0.739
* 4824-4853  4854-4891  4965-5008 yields -3.7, 0.801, 0.757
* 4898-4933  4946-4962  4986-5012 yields -1.0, 0.909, 0.747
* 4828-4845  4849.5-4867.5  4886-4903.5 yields -3.1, 0.775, 0.855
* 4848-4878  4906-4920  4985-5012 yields -1.2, 0.893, 0.748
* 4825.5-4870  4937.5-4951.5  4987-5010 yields -3.1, 0.857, 0.743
